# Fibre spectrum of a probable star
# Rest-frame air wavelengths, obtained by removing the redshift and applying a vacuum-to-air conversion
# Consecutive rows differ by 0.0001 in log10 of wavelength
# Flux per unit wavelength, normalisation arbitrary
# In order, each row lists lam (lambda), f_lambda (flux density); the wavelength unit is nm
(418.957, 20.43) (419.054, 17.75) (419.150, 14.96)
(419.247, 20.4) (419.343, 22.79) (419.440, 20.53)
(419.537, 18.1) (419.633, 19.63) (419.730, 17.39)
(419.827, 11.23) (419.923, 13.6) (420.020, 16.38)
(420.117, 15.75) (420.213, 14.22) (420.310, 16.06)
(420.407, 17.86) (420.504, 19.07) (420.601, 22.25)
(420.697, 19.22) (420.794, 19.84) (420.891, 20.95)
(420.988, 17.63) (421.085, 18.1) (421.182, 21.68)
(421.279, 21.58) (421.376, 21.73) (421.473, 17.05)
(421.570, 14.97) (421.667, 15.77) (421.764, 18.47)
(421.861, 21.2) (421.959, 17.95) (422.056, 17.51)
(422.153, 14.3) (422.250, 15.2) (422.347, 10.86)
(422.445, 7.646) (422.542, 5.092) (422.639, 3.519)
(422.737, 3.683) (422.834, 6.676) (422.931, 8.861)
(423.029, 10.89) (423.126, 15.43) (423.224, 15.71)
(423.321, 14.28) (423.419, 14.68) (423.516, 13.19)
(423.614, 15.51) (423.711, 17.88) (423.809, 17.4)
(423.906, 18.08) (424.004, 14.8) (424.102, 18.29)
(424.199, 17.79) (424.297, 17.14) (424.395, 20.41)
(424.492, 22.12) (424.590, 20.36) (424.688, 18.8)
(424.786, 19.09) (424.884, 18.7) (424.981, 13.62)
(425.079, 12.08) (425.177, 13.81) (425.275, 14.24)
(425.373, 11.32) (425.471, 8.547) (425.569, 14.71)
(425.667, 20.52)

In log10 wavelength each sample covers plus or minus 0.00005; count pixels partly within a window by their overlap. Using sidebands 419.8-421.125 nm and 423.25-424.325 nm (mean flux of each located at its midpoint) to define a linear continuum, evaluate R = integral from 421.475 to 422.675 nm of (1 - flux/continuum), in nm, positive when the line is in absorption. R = 0.22 nm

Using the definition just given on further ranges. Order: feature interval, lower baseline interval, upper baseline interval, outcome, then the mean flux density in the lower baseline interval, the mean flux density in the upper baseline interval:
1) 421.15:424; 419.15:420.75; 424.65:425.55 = 0.31 nm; 17.7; 14.4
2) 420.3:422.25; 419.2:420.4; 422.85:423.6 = -0.40 nm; 17.2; 13.1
